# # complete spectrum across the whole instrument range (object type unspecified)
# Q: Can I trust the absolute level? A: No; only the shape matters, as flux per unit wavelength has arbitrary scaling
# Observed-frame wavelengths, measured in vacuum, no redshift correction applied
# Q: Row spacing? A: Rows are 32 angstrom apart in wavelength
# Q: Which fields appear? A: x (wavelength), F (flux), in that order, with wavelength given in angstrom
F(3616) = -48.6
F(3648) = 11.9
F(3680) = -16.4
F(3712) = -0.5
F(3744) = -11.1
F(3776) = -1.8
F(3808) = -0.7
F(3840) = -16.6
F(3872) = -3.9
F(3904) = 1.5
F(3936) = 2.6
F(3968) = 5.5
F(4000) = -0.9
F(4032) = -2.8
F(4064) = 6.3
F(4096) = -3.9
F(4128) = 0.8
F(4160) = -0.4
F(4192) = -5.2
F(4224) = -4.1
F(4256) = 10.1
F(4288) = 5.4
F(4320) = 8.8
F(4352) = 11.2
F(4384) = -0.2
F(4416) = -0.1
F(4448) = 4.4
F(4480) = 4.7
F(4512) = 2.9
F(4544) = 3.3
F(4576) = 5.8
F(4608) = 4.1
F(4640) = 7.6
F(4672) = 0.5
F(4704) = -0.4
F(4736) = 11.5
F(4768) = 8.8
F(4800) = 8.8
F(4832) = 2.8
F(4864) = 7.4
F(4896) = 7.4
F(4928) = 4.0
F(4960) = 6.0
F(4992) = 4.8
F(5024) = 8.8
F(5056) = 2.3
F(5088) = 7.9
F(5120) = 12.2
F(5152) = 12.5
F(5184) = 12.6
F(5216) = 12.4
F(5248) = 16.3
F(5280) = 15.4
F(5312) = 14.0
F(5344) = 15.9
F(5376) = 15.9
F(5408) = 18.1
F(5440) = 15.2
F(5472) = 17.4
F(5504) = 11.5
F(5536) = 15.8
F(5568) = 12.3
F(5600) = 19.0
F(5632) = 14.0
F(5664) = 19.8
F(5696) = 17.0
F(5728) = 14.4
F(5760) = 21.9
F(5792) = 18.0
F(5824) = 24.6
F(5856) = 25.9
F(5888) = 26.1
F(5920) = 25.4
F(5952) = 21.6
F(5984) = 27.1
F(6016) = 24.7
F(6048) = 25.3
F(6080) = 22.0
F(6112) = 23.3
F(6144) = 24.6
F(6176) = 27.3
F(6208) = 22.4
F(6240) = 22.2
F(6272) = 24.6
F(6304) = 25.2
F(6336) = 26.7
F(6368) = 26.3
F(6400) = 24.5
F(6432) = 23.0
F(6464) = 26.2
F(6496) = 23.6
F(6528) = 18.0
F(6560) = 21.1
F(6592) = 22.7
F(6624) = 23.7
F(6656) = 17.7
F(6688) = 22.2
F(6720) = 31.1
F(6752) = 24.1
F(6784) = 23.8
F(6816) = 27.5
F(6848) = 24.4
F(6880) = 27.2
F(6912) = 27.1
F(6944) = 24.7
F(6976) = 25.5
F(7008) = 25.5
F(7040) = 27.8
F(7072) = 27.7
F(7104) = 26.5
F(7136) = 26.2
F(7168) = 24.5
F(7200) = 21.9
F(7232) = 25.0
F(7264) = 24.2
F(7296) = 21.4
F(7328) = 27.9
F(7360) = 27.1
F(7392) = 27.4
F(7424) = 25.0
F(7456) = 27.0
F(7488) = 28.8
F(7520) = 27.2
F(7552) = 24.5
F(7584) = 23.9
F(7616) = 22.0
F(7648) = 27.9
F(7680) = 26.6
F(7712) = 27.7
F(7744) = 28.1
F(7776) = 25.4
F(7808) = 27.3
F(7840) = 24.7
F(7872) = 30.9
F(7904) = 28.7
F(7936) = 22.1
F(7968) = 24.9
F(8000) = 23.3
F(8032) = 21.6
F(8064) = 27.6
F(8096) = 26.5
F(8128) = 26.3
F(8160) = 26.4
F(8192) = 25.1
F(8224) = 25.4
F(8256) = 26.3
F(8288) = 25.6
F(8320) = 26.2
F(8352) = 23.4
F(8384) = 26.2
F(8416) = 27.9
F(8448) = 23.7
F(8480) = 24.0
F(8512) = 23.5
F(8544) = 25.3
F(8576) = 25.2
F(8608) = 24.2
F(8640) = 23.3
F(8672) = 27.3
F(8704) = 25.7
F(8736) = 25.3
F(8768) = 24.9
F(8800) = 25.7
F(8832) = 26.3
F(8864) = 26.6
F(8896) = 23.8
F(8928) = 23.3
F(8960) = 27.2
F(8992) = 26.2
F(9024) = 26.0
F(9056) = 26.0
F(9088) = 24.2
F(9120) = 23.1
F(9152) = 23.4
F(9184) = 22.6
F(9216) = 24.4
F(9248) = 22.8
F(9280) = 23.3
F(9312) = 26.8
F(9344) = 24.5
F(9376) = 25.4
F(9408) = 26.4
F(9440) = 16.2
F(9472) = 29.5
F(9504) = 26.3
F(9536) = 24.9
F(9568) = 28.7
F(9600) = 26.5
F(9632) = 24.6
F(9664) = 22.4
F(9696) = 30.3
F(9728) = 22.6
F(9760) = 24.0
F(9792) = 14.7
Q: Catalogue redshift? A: 0.28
